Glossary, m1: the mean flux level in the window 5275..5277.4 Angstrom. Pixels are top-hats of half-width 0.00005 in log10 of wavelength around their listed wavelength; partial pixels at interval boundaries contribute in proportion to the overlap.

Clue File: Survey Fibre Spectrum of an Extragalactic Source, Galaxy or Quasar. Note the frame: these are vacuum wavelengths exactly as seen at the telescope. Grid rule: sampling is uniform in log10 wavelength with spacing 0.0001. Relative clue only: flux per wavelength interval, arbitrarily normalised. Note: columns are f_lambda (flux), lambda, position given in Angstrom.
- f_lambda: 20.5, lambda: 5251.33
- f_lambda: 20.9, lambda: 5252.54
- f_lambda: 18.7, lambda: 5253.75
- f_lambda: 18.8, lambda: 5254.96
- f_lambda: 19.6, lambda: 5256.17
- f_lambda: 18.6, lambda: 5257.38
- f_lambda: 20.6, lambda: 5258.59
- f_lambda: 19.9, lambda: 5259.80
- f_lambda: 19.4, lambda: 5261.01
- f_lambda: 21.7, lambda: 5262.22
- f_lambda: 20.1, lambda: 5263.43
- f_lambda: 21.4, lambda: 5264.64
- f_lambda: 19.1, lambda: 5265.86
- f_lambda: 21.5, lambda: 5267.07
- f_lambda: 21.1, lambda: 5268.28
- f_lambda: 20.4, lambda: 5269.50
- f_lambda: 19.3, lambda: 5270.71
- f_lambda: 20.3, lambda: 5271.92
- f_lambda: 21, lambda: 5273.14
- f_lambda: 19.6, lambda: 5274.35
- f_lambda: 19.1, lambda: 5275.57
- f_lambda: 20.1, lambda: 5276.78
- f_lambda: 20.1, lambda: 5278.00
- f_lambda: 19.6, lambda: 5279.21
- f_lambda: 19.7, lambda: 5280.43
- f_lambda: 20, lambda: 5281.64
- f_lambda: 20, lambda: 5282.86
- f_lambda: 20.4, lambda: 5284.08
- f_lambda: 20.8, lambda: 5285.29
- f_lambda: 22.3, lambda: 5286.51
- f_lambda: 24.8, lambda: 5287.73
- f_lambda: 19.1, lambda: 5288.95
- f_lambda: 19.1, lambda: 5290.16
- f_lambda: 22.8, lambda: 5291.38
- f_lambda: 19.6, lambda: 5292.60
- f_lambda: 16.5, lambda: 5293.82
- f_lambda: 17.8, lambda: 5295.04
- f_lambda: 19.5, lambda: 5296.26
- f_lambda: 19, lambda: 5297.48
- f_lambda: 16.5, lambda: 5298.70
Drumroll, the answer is 19.6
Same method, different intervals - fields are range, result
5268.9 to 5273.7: 20.2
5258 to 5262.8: 20.4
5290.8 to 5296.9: 19.2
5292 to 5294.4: 18.1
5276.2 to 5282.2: 19.9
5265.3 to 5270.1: 20.5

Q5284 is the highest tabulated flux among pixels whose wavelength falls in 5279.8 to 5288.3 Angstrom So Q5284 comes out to 24.8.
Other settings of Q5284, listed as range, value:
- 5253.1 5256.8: 19.6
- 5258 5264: 21.7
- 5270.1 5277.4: 21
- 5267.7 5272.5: 21.1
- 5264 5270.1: 21.5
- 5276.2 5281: 20.1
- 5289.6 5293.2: 22.8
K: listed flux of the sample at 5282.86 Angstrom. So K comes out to 20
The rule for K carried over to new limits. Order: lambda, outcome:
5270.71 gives 19.3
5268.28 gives 21.1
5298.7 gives 16.5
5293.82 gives 16.5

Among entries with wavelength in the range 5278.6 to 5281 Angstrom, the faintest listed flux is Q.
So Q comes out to 19.6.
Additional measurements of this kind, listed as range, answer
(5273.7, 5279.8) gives 19.1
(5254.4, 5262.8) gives 18.6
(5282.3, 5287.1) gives 20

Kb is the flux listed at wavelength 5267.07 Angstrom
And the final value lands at 21.5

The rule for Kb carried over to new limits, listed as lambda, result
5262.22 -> 21.7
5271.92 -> 20.3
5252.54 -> 20.9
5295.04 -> 17.8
